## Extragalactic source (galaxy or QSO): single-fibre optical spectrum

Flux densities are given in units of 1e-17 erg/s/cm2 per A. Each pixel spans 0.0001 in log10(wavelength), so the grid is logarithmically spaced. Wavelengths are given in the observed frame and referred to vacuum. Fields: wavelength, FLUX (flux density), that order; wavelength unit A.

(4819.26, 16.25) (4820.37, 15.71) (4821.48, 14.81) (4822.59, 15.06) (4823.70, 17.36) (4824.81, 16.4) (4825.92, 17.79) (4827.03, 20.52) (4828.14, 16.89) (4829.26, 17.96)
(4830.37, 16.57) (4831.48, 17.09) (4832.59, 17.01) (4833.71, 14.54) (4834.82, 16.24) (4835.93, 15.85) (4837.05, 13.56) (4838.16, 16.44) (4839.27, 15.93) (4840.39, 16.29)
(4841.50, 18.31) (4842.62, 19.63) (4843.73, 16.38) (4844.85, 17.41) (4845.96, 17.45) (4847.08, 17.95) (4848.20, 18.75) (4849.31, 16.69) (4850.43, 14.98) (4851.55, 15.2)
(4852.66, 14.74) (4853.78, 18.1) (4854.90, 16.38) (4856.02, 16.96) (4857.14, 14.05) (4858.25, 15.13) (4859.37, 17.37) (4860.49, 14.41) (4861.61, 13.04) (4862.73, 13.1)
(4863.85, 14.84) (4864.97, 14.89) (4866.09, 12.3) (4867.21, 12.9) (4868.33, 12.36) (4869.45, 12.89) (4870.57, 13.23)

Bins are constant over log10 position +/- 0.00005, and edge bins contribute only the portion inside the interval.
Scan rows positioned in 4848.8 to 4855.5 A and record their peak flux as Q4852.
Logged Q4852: 18.1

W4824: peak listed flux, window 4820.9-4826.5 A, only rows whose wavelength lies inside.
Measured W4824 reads 17.79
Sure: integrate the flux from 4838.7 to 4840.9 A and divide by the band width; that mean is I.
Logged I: 16.1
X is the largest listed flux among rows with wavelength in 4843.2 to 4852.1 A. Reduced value 18.75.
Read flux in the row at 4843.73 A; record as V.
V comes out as 16.38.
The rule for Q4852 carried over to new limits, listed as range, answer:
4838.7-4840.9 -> 16.29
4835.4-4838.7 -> 16.44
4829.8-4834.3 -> 17.09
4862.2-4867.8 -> 14.89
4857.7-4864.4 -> 17.37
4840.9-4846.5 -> 19.63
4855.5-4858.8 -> 16.96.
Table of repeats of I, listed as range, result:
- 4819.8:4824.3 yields 15.7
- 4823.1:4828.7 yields 17.8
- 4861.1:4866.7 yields 13.6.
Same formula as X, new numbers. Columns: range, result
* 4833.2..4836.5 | 16.24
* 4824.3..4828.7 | 20.52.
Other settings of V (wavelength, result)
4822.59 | 15.06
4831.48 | 17.09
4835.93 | 15.85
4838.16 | 16.44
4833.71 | 14.54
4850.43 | 14.98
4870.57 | 13.23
